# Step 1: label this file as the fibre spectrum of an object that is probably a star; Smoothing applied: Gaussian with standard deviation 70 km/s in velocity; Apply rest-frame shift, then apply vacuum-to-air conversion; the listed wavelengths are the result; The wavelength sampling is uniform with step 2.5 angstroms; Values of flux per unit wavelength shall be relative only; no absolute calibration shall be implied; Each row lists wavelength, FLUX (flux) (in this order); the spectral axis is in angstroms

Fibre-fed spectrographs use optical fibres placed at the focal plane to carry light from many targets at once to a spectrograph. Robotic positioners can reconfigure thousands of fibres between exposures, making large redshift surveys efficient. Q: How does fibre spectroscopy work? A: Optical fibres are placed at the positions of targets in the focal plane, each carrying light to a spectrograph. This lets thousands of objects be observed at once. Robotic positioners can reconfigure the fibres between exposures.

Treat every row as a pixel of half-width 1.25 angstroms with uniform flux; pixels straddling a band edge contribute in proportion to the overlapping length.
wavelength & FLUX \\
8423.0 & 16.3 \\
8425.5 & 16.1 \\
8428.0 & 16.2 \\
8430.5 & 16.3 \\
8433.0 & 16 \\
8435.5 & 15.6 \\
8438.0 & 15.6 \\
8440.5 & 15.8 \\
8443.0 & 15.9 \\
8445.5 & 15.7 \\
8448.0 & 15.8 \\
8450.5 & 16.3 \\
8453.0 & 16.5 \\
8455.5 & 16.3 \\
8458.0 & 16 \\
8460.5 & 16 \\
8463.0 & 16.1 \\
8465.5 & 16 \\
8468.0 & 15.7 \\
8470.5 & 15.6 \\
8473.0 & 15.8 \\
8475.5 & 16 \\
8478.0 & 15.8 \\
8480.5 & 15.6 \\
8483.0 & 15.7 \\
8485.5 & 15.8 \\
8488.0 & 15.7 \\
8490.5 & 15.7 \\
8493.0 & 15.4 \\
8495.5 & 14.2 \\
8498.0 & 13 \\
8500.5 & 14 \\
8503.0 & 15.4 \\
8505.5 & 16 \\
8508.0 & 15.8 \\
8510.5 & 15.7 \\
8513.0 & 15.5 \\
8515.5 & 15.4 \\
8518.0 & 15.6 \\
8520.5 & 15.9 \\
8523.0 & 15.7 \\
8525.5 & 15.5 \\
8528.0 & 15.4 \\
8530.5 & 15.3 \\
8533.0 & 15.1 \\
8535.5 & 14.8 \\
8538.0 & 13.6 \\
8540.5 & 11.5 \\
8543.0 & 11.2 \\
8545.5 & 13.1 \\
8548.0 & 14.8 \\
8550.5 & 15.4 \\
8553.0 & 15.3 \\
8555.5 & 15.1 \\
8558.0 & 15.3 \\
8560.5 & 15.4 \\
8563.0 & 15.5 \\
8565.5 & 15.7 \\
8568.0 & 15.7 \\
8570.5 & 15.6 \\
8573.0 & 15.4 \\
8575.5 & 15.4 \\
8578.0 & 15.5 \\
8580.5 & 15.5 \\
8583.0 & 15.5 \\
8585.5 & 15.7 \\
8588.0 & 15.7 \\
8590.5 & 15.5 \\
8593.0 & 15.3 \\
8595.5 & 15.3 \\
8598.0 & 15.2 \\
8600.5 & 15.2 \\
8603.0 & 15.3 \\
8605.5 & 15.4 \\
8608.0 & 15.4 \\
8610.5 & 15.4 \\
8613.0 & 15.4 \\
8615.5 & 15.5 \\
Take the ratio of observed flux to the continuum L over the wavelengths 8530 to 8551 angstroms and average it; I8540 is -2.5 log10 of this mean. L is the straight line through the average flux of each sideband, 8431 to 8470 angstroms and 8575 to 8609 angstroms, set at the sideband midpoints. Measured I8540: 0.137 mag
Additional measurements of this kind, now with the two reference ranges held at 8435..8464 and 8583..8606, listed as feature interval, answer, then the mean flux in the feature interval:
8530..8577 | 0.06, 14.7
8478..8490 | 0.01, 15.7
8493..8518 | 0.05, 15.1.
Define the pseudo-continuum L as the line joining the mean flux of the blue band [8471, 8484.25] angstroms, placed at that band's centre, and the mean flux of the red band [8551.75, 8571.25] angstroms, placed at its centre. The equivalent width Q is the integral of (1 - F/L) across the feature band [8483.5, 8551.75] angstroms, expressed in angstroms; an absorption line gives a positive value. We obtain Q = 3.4 angstroms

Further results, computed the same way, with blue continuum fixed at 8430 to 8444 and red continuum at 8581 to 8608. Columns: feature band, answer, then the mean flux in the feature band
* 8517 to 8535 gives 0.15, 15.5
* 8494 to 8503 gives 0.96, 14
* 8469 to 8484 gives -0.01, 15.8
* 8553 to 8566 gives 0.11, 15.4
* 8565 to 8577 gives -0.06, 15.5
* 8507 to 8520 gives 0.02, 15.6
